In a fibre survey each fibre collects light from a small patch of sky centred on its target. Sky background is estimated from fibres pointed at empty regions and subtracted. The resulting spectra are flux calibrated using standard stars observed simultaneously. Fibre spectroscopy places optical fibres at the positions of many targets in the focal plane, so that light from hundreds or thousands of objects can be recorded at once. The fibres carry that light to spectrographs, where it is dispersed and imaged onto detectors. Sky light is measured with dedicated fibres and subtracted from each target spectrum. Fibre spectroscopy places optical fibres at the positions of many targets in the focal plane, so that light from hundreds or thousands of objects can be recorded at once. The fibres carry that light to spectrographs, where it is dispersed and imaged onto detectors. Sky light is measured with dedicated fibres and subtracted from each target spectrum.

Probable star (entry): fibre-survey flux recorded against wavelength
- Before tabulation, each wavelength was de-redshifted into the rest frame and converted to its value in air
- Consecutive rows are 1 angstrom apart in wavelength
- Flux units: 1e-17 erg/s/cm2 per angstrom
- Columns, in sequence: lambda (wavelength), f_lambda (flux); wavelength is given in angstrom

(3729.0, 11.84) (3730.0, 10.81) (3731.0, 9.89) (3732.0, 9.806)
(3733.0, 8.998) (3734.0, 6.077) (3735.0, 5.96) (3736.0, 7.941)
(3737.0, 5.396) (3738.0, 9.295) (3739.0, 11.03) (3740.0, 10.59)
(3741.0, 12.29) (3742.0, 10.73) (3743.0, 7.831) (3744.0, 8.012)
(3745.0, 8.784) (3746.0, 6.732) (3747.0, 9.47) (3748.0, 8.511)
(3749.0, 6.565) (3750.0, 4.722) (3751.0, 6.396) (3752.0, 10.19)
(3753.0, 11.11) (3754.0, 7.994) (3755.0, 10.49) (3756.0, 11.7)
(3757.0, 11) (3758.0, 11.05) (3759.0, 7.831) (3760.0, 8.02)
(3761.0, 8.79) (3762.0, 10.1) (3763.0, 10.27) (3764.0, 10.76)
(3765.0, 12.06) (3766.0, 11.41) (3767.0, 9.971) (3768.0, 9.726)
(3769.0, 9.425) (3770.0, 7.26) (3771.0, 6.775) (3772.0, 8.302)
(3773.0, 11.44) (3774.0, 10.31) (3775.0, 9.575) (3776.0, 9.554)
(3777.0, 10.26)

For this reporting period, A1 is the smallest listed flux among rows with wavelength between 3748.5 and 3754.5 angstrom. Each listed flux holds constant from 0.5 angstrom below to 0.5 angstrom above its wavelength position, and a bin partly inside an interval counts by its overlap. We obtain 4.722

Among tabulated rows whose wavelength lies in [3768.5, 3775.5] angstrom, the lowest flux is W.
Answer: 6.775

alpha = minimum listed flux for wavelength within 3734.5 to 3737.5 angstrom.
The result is 5.396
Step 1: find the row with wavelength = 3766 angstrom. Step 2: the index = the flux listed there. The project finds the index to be 11.41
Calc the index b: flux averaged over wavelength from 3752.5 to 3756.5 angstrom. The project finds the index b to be 10.3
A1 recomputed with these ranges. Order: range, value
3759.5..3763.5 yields 8.02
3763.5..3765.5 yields 10.76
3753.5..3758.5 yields 7.994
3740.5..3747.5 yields 6.732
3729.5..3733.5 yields 8.998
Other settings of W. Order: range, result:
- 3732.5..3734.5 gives 6.077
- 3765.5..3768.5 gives 9.726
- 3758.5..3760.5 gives 7.831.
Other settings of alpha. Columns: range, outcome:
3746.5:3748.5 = 8.511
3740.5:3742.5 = 10.73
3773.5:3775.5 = 9.575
